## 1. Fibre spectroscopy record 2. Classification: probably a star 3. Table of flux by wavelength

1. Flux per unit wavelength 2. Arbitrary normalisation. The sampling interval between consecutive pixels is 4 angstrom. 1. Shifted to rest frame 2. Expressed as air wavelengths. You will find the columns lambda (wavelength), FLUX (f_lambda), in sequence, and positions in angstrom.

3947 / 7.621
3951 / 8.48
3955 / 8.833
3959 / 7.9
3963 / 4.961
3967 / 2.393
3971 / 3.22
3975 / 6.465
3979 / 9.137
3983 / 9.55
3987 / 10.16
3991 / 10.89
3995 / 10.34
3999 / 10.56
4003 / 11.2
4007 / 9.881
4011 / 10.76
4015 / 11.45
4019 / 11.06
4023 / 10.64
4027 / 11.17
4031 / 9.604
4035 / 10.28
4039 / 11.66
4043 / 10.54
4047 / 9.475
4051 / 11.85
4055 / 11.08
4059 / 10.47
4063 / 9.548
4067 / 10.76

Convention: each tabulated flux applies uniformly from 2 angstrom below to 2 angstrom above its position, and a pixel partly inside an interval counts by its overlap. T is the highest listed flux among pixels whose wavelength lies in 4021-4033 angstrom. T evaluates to 11.17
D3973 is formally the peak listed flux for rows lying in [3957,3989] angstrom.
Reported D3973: 10.16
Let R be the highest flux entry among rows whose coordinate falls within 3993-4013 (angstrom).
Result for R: 11.2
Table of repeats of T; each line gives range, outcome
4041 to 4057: 11.85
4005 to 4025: 11.45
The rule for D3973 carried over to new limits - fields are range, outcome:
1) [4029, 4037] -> 10.28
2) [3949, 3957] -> 8.833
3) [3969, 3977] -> 6.465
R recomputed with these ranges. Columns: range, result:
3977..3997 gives 10.89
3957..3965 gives 7.9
